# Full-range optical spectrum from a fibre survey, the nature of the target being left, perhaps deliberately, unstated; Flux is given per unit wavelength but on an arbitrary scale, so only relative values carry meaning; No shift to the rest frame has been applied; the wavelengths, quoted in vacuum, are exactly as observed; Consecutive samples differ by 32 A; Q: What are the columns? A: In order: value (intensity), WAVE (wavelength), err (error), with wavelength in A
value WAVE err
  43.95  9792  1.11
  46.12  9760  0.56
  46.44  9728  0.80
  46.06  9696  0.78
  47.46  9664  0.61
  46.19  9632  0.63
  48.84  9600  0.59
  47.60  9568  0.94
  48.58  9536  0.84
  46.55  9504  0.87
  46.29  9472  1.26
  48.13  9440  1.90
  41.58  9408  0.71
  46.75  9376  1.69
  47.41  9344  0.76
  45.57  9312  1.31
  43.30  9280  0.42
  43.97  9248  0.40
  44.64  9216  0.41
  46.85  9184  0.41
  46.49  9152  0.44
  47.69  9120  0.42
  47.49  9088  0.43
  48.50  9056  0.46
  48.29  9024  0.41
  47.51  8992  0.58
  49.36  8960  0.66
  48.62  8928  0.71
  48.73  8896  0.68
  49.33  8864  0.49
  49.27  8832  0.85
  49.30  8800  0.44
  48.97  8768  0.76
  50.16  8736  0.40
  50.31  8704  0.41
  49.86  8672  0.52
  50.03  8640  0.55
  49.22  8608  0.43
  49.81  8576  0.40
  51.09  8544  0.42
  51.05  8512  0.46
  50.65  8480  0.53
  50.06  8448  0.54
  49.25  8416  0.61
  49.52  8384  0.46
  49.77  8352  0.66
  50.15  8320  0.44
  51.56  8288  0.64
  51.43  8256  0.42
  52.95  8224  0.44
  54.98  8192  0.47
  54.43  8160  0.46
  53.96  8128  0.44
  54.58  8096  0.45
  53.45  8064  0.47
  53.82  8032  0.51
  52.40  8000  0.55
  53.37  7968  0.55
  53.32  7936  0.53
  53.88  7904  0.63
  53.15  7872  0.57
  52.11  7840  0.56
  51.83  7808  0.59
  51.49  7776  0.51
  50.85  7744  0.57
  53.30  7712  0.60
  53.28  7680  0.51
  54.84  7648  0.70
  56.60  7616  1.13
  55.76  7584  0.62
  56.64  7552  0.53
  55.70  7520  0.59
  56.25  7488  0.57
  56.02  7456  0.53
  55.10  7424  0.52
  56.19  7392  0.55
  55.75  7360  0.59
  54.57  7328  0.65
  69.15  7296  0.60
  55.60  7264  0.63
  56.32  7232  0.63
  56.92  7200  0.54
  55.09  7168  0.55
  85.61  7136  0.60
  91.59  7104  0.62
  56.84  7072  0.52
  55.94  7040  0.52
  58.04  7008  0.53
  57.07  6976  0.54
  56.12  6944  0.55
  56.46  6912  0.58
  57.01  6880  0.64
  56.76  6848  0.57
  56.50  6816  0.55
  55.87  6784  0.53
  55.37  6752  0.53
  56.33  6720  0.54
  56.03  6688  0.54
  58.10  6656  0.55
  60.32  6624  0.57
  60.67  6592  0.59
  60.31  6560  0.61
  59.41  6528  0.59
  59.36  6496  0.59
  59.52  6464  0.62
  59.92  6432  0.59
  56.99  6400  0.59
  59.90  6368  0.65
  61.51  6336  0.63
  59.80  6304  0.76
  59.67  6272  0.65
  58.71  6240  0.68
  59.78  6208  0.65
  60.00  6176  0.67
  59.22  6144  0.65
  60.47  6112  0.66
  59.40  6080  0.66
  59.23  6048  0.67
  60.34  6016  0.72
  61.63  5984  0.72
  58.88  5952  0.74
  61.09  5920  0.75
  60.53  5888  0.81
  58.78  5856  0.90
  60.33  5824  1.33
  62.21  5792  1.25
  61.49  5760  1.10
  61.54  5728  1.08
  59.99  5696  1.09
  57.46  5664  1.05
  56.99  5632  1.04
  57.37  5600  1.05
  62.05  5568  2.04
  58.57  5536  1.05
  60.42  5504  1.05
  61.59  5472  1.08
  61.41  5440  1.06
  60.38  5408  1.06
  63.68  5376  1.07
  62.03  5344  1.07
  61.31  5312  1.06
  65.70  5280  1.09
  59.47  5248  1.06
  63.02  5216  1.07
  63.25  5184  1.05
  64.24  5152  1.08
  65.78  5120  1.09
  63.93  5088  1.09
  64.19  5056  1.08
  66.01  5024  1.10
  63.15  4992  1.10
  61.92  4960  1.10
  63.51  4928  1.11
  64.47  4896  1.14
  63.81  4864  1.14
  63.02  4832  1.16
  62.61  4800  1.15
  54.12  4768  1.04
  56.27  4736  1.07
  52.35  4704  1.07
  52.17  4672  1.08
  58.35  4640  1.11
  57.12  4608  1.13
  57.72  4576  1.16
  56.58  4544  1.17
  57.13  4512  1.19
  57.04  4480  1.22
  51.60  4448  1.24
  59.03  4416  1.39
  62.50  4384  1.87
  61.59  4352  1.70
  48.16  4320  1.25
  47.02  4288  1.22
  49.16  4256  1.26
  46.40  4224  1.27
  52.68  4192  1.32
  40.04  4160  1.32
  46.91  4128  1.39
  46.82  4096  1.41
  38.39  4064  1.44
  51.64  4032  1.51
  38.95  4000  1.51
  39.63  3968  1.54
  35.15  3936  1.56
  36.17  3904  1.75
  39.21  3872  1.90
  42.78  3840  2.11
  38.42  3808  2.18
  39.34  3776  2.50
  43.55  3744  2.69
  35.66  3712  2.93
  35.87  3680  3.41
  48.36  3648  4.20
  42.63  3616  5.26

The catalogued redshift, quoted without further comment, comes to 0.08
